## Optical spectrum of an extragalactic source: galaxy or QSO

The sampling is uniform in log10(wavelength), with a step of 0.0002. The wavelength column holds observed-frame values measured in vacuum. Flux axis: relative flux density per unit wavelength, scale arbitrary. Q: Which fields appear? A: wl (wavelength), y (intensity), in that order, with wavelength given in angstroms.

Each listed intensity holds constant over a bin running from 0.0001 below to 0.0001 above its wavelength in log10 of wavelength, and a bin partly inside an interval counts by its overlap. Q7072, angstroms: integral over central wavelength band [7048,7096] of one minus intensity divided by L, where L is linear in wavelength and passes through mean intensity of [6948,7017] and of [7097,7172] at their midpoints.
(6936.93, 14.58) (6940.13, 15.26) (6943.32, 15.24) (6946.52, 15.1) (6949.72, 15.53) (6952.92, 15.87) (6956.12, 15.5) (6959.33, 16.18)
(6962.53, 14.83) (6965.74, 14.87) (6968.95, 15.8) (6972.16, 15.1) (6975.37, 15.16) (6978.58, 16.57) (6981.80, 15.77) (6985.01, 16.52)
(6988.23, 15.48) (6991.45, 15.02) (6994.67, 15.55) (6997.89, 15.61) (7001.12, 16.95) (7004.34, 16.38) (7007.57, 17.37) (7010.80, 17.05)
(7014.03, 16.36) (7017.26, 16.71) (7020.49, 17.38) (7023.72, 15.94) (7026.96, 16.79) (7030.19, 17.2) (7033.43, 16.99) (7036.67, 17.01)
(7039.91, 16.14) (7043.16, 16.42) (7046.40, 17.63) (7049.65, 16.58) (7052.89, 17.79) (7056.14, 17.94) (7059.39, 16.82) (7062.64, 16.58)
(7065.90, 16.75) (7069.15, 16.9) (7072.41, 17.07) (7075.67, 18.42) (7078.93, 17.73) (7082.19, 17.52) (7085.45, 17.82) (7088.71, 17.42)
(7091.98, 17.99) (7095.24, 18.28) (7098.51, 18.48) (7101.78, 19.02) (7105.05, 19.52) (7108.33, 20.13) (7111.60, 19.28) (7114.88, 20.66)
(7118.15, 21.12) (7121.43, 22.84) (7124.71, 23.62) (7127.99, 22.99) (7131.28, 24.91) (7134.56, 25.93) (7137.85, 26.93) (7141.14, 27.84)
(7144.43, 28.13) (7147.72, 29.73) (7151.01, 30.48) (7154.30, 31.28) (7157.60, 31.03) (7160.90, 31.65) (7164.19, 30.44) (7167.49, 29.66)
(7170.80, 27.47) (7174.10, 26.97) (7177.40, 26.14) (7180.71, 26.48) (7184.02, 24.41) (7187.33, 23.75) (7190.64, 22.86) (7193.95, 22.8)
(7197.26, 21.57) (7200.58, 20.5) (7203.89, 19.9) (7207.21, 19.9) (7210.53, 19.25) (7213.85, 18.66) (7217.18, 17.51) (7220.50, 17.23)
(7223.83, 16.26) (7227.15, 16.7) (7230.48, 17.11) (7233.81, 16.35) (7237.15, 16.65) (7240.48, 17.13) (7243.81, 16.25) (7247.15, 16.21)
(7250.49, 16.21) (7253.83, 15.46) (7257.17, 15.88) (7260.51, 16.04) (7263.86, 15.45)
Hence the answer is 9.0 angstroms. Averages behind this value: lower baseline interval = 15.9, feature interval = 17.4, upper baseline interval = 25.4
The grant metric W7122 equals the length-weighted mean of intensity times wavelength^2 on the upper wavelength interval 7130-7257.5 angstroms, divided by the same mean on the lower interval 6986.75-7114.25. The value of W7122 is 1.4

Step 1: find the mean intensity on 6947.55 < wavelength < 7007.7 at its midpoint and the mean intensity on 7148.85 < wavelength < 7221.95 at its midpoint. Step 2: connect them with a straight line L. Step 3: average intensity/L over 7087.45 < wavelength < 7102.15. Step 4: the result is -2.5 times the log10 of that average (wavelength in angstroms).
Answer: 0.14 mag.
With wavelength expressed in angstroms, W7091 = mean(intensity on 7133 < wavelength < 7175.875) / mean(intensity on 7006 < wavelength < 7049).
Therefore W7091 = 1.7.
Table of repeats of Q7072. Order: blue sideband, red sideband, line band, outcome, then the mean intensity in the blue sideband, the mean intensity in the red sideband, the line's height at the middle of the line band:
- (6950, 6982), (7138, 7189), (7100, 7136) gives 5.15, 15.6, 28.3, 25.4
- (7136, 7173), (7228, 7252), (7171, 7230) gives 3.52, 29.5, 16.6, 22.5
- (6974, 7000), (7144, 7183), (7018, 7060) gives 5.70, 15.7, 29.1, 19.7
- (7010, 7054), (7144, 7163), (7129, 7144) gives 1.18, 16.8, 30.5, 28.6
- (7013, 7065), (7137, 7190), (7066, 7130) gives 8.62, 16.9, 28.2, 22.2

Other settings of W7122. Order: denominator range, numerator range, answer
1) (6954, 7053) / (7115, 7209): 1.65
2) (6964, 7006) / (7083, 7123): 1.27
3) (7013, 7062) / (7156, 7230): 1.43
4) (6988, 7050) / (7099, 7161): 1.55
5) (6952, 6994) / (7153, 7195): 1.86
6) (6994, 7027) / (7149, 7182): 1.84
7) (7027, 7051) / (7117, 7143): 1.50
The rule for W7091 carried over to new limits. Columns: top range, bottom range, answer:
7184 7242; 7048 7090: 1.11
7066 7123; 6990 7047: 1.13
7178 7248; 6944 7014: 1.23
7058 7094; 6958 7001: 1.11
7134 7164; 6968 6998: 1.88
